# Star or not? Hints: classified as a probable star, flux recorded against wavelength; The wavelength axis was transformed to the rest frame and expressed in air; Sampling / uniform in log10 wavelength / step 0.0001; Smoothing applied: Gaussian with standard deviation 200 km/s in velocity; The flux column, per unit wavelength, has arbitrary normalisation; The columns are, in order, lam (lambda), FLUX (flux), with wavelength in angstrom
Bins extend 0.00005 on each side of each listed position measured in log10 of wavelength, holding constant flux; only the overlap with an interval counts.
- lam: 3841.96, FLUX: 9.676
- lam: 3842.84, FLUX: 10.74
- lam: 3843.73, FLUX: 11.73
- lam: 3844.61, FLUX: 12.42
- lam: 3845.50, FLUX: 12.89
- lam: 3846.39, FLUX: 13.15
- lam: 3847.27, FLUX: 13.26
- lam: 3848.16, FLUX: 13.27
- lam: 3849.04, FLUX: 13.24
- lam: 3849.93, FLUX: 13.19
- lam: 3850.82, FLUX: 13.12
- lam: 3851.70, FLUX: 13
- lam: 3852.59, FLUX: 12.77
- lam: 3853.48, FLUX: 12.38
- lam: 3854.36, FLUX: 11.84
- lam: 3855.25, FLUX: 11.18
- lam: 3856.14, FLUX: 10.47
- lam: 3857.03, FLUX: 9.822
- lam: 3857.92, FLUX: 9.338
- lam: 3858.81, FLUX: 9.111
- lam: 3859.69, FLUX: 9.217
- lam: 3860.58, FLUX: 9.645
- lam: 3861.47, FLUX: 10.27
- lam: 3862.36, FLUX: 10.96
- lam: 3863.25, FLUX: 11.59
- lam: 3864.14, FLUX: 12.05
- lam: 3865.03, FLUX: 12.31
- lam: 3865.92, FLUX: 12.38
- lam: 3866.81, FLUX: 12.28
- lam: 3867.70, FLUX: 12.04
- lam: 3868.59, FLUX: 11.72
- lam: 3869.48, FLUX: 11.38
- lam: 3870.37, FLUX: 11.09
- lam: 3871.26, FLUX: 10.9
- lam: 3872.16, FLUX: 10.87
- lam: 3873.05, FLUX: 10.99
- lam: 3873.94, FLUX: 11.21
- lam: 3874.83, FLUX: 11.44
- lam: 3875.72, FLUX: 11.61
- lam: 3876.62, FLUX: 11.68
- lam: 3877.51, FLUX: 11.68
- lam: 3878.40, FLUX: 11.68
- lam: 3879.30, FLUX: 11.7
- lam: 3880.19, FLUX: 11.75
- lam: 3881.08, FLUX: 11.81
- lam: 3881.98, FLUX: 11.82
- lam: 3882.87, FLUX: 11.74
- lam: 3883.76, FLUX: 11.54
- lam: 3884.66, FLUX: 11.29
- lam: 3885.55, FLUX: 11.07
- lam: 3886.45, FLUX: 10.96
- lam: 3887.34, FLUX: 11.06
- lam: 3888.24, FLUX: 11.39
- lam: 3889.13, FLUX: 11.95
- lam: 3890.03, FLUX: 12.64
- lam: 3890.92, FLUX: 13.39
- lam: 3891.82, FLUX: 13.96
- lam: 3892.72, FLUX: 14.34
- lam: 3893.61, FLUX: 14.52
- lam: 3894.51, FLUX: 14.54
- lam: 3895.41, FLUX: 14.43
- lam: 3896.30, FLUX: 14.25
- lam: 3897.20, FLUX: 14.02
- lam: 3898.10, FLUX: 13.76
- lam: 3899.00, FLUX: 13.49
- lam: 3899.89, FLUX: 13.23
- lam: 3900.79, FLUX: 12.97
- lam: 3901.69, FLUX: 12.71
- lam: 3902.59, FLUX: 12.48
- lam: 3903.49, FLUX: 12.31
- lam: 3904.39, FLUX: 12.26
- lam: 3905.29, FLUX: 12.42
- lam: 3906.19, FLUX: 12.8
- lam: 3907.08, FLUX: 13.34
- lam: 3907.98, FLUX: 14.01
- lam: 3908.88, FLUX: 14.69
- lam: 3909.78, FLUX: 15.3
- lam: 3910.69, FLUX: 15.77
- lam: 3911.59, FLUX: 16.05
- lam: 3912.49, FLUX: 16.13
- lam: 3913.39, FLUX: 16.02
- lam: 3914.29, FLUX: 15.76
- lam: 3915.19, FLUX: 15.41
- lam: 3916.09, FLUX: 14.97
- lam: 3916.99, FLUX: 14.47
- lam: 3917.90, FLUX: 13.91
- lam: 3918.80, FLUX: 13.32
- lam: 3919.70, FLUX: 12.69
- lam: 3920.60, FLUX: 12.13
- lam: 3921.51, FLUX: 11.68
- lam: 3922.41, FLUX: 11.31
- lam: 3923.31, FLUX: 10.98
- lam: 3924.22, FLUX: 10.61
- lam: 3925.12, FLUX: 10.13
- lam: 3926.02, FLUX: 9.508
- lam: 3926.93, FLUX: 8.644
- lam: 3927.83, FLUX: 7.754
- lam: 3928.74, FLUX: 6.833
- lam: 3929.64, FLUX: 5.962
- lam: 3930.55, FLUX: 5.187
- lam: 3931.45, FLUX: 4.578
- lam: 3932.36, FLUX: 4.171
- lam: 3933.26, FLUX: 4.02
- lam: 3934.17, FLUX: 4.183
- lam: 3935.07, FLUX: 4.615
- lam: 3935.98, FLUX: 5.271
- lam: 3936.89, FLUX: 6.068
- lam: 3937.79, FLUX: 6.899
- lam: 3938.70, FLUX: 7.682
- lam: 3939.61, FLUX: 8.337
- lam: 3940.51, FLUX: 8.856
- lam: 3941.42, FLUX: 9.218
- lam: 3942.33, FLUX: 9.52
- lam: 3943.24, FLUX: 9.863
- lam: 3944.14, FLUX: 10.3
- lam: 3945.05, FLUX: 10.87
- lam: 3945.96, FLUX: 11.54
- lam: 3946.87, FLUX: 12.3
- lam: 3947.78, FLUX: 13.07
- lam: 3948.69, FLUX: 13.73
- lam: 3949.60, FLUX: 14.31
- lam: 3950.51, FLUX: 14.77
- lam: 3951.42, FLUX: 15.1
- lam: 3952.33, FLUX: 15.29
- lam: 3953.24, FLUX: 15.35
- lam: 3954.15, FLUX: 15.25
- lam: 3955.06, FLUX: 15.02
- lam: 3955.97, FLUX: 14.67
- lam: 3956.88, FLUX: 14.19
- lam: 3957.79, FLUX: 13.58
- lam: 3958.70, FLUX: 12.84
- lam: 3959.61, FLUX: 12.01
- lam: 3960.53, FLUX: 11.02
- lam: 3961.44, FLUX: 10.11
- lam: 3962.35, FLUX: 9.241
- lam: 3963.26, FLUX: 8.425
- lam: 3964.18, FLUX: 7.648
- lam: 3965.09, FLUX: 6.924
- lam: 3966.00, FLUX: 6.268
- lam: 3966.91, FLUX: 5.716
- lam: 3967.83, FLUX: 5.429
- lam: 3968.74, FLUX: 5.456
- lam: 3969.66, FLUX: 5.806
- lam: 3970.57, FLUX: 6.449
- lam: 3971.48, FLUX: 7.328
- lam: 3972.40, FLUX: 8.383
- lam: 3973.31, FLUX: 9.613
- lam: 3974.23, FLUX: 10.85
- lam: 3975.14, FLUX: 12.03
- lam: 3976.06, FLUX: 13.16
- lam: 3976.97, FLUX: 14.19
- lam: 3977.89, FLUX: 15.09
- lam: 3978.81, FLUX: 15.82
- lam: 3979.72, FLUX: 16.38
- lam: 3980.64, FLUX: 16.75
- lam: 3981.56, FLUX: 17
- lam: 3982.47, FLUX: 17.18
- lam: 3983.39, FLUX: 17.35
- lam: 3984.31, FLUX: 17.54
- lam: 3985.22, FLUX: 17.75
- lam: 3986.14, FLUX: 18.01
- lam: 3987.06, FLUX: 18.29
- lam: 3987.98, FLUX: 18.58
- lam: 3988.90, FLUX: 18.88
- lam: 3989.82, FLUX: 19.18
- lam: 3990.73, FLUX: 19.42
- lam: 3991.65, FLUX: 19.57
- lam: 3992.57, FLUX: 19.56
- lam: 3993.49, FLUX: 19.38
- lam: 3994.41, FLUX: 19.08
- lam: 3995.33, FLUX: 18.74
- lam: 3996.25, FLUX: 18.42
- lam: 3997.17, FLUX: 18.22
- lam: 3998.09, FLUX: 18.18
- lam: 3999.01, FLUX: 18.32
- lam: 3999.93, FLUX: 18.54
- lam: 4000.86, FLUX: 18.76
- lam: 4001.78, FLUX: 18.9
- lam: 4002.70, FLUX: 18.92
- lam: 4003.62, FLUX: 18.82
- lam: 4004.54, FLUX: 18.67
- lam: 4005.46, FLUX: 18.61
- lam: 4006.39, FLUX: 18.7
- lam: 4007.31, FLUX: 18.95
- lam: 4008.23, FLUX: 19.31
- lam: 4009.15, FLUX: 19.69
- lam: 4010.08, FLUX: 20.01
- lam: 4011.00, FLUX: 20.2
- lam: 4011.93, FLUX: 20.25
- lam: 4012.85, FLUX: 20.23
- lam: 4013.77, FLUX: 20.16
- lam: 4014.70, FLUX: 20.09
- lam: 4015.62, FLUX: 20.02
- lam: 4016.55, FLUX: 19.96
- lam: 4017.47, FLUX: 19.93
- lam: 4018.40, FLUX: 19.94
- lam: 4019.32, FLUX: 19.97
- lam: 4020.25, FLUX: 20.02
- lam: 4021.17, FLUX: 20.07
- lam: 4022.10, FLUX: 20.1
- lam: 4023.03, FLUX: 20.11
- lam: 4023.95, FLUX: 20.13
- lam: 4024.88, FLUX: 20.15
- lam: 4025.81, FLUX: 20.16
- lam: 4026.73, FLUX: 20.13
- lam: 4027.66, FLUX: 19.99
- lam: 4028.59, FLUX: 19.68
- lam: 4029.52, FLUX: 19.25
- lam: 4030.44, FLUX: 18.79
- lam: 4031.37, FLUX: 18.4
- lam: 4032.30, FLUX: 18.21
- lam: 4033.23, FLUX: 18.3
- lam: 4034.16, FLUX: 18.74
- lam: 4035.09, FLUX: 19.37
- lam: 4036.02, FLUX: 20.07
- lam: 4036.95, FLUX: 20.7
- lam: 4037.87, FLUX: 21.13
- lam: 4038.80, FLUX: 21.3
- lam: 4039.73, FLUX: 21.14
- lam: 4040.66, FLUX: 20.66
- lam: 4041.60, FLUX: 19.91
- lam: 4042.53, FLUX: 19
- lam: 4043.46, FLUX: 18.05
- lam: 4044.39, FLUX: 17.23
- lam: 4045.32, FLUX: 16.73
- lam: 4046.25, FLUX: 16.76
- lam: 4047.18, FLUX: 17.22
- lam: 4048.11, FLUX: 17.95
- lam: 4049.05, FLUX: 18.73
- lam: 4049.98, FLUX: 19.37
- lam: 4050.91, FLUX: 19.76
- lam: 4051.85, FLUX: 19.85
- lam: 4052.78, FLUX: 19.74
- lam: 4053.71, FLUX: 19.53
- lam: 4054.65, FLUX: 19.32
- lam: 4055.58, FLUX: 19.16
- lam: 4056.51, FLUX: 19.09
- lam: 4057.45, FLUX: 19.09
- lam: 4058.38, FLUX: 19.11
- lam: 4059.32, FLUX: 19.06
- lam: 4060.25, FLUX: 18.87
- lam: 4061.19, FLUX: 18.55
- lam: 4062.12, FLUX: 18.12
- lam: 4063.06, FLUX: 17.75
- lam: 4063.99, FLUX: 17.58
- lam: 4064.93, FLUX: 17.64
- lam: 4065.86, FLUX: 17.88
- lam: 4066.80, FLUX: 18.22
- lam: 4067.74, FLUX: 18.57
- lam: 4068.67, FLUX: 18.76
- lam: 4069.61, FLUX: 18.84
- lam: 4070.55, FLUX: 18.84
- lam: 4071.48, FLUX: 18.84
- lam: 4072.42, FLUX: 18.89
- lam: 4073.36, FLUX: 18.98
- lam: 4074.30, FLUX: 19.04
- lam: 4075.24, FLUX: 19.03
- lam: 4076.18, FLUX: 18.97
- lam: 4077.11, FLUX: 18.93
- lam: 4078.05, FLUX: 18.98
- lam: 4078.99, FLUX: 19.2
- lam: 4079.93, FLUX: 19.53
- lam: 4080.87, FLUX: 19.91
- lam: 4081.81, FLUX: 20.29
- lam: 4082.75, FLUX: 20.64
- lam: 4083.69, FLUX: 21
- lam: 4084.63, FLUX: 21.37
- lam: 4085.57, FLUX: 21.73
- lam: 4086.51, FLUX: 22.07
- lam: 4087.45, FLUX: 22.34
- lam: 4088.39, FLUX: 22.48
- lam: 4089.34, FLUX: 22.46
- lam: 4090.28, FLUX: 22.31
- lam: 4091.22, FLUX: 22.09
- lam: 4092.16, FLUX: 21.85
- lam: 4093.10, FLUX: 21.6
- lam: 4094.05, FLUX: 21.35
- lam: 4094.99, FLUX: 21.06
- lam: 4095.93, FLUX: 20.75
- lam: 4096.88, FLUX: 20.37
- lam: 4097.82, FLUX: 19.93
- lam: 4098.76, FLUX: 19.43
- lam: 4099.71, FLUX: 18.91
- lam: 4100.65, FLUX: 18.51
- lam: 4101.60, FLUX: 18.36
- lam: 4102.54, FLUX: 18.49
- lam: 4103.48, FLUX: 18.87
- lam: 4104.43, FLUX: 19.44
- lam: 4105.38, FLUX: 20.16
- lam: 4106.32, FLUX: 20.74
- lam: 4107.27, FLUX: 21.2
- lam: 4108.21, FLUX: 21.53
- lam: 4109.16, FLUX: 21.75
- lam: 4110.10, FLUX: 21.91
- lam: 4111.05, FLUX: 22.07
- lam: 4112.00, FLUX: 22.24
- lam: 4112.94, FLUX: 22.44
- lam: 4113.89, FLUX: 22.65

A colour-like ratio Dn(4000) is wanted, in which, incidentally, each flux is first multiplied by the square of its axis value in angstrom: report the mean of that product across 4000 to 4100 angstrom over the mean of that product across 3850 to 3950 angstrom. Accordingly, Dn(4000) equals 1.9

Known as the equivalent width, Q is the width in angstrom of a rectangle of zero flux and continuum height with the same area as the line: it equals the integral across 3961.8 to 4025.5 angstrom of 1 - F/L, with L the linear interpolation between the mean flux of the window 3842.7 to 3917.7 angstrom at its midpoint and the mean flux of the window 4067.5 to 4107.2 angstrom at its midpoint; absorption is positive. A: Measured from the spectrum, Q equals 1.9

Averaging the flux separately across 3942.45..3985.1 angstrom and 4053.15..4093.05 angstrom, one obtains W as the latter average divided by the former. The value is 1.6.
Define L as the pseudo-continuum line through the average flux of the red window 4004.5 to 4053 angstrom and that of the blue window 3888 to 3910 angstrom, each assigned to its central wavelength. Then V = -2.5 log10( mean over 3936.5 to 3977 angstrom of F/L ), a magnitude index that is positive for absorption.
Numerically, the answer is 0.46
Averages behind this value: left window 13.4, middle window 10.5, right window 19.5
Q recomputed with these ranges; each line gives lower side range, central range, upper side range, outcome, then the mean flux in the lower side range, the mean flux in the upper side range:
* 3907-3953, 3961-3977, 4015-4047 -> 6.65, 10.9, 19.5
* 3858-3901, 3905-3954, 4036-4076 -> 9.81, 12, 18.9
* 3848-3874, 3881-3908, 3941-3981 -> -3.24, 11.4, 11.4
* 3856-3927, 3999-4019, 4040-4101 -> -2.78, 12.4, 19.5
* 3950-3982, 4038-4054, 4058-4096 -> -1.40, 11.5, 19.8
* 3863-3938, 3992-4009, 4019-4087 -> -2.21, 11.6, 19.3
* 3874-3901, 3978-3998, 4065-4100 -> -2.01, 12.5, 20.1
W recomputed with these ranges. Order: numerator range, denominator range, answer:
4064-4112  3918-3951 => 2.18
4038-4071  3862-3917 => 1.47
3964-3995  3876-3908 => 1.09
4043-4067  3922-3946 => 2.36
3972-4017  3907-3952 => 1.64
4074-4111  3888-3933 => 1.66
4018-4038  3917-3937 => 2.31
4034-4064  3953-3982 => 1.71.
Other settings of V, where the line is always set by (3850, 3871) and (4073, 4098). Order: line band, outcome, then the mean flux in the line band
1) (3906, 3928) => 0.04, 13.2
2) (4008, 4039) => -0.10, 19.8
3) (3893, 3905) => -0.04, 13.5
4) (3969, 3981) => 0.36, 11.5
